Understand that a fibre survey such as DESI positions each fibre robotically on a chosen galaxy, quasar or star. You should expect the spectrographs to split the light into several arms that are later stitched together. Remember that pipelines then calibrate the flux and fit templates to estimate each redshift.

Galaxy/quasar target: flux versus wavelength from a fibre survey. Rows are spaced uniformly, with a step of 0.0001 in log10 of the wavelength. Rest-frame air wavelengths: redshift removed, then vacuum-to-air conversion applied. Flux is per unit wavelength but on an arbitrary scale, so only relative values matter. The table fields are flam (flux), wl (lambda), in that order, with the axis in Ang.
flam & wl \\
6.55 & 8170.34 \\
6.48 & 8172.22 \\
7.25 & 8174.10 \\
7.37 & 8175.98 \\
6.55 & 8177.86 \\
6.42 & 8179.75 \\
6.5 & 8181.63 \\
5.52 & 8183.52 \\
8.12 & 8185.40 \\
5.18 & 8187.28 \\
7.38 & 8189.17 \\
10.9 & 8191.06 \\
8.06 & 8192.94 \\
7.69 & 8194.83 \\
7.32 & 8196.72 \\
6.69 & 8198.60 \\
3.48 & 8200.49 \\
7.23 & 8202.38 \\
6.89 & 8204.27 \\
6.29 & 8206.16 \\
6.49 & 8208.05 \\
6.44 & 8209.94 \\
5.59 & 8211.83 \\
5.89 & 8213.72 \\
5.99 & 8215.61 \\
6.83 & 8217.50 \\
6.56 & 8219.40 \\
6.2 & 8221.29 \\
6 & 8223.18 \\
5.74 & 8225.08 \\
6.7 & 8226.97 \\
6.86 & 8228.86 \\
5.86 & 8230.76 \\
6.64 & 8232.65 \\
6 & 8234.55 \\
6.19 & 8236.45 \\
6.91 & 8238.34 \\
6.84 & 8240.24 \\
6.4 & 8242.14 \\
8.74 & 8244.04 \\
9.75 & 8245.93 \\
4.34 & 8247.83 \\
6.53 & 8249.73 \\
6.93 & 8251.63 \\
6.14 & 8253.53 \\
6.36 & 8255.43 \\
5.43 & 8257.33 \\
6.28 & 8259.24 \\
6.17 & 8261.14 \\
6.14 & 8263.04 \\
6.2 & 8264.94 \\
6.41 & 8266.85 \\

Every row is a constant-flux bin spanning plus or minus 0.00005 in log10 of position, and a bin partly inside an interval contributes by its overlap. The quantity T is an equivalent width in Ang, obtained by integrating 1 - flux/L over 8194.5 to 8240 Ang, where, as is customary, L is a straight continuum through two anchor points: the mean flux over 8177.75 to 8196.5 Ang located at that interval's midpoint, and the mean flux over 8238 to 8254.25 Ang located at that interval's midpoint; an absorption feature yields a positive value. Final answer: 4.9 Ang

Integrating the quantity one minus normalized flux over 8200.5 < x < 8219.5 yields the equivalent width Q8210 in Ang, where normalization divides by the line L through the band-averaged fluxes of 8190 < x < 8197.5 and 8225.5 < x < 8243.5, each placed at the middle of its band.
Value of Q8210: 3.5 Ang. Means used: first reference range 8.5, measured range 6.27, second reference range 6.52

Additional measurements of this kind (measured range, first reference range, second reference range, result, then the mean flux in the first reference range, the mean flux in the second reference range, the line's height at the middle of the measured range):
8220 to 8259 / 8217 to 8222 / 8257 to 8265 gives -1.4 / 6.51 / 6.07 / 6.3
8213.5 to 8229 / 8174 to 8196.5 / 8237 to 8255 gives 1.7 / 7.25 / 6.92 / 7.05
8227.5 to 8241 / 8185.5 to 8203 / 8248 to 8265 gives 0.1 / 7.15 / 6.16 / 6.51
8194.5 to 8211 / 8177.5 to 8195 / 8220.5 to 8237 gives 1.0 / 7.23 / 6.24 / 6.85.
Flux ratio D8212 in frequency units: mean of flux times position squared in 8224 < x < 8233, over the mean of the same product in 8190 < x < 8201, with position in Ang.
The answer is 0.85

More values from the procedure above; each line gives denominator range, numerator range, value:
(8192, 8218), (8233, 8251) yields 1.07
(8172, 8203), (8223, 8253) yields 0.97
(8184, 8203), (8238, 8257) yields 0.97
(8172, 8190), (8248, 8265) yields 0.94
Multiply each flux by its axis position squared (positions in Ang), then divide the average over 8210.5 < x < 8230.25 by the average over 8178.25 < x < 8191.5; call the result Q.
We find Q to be 0.90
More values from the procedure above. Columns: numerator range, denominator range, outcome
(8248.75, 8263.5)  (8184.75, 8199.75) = 0.83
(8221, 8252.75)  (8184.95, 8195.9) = 0.85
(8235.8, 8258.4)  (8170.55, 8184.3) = 1.04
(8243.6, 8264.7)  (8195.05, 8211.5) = 1.04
